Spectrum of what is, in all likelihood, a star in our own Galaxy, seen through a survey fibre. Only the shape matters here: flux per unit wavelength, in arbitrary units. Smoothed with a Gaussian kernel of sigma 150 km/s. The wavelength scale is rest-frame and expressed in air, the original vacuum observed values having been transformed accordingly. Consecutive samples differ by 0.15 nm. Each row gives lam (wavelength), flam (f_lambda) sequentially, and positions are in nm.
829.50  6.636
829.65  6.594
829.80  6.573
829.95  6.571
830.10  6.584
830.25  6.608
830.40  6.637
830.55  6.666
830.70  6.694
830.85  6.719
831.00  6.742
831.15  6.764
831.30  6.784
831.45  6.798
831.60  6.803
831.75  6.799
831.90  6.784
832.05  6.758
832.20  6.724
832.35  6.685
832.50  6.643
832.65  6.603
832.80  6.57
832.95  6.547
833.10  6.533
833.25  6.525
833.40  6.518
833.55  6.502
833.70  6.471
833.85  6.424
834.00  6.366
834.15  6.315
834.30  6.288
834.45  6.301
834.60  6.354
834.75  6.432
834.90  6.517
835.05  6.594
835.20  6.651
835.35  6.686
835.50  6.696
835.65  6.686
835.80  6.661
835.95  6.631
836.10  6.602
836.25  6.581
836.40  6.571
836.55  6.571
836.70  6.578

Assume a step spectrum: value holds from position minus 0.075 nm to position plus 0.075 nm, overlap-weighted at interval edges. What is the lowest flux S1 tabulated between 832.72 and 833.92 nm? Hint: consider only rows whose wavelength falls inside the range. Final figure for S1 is 6.424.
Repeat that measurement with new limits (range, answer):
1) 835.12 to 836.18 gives 6.602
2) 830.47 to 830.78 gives 6.666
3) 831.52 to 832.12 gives 6.758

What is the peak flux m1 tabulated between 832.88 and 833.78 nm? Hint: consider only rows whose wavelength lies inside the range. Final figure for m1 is 6.547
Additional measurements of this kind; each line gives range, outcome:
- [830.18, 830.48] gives 6.637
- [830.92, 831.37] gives 6.784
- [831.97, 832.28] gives 6.758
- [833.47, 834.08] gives 6.502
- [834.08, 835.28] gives 6.651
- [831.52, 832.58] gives 6.803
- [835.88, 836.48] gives 6.631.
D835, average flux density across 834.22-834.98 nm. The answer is 6.38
